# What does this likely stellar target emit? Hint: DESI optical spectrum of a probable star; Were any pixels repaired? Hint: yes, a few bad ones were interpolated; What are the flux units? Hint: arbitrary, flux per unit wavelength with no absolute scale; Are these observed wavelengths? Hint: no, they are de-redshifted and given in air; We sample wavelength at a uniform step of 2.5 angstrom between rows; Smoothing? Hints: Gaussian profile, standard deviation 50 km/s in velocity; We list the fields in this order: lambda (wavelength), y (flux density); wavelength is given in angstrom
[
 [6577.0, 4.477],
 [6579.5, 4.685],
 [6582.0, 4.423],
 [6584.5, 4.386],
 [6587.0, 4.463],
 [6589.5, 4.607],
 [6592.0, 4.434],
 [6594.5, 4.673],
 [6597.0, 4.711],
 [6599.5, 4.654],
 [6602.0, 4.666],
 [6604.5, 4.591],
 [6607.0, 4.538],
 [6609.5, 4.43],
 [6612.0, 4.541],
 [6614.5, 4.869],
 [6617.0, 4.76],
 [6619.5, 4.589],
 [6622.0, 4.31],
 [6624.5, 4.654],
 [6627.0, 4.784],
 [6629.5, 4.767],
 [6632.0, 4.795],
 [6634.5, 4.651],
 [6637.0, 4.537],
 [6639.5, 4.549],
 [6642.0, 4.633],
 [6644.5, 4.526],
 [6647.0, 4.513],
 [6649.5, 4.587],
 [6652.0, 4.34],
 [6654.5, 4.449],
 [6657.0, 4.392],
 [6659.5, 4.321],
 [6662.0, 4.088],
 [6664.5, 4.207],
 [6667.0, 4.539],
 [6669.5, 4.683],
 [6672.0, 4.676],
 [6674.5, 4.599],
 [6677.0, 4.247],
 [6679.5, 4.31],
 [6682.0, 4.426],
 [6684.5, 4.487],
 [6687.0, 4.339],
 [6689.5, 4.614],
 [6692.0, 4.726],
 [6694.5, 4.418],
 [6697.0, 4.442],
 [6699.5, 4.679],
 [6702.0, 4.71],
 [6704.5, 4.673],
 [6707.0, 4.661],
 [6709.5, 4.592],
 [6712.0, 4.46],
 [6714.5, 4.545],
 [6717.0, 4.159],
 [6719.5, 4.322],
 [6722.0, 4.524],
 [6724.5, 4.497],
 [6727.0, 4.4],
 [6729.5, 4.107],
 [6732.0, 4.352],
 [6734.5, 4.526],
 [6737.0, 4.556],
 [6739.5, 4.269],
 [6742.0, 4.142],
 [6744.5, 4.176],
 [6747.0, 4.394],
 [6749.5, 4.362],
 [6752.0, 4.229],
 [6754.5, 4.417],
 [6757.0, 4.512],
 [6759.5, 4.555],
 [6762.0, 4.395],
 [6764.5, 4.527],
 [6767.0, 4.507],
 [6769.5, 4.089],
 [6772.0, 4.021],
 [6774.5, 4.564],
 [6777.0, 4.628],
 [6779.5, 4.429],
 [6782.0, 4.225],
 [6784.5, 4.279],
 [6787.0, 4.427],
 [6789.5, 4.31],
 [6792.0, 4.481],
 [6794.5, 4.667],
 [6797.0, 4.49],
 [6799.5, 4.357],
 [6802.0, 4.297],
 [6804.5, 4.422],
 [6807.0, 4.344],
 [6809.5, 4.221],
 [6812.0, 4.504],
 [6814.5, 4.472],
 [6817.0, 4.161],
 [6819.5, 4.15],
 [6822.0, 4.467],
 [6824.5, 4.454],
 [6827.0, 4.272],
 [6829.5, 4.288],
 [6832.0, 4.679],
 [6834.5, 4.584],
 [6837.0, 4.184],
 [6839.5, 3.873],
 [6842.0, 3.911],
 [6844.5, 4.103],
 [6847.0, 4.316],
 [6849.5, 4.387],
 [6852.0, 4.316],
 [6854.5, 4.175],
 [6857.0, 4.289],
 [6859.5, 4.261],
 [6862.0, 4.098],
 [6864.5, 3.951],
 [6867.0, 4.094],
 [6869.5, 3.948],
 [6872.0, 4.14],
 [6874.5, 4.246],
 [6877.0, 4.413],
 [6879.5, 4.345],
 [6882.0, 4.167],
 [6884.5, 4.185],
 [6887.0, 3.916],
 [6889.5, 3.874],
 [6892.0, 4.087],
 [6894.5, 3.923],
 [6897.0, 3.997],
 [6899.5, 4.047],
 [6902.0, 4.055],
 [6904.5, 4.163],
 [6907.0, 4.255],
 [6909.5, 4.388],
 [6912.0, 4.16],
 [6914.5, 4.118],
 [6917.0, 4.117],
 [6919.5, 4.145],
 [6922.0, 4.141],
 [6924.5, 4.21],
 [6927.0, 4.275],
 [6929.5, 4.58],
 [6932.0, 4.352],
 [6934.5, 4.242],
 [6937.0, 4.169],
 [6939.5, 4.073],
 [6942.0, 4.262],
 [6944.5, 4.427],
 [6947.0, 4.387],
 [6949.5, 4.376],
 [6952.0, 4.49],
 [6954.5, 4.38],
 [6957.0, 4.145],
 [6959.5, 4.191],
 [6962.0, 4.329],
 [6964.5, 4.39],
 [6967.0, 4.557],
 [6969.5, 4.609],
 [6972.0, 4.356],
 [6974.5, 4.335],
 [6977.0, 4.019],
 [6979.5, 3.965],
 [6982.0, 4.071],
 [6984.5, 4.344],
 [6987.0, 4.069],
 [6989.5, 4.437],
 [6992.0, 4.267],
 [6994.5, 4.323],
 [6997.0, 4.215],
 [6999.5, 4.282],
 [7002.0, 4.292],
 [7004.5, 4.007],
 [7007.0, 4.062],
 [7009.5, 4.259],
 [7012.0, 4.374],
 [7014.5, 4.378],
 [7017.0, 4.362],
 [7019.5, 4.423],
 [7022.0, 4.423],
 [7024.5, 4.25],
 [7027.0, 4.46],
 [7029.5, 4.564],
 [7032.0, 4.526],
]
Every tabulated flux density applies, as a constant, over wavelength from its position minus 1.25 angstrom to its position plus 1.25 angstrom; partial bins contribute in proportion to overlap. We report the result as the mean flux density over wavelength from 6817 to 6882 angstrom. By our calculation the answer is 4.23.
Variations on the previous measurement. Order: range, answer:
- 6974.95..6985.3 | 4.11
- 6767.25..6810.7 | 4.37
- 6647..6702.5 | 4.46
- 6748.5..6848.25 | 4.35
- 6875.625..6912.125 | 4.13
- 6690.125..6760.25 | 4.44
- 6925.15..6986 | 4.3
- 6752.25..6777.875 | 4.41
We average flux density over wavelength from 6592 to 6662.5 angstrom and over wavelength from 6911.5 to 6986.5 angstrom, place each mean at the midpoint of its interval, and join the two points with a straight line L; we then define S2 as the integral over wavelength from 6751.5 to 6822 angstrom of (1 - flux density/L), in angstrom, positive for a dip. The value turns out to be 0.6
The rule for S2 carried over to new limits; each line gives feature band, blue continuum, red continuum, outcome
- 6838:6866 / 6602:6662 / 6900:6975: 1.4 angstrom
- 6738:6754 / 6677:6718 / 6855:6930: 0.5 angstrom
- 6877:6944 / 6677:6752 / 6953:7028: 2.5 angstrom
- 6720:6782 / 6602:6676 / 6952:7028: 1.2 angstrom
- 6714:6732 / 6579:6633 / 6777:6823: 0.5 angstrom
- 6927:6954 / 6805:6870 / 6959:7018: -0.4 angstrom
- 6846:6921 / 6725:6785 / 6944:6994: 3.1 angstrom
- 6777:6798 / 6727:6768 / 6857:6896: -0.6 angstrom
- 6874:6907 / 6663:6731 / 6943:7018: 1.8 angstrom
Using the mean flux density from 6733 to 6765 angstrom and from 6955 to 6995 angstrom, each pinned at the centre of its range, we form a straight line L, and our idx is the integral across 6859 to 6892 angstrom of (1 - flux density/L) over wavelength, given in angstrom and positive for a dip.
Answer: 1.55 angstrom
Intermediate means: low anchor 4.39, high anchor 4.28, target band 4.12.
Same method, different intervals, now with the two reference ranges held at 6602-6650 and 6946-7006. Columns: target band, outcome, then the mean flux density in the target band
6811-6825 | 0.23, 4.36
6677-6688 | 0.45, 4.38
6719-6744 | 0.83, 4.37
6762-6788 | 0.60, 4.37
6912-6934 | 0.49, 4.24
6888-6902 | 1.19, 3.99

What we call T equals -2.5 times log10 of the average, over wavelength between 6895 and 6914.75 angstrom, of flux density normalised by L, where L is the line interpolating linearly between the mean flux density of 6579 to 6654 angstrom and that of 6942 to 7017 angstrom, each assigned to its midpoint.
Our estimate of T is 0.05 mag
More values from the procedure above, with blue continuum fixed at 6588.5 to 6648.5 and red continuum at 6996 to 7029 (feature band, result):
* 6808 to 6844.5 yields 0.038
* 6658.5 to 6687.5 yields 0.038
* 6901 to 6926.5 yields 0.050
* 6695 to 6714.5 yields -0.011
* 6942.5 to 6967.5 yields -0.003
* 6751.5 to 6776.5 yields 0.026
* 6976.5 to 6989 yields 0.052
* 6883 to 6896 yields 0.103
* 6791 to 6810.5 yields 0.014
